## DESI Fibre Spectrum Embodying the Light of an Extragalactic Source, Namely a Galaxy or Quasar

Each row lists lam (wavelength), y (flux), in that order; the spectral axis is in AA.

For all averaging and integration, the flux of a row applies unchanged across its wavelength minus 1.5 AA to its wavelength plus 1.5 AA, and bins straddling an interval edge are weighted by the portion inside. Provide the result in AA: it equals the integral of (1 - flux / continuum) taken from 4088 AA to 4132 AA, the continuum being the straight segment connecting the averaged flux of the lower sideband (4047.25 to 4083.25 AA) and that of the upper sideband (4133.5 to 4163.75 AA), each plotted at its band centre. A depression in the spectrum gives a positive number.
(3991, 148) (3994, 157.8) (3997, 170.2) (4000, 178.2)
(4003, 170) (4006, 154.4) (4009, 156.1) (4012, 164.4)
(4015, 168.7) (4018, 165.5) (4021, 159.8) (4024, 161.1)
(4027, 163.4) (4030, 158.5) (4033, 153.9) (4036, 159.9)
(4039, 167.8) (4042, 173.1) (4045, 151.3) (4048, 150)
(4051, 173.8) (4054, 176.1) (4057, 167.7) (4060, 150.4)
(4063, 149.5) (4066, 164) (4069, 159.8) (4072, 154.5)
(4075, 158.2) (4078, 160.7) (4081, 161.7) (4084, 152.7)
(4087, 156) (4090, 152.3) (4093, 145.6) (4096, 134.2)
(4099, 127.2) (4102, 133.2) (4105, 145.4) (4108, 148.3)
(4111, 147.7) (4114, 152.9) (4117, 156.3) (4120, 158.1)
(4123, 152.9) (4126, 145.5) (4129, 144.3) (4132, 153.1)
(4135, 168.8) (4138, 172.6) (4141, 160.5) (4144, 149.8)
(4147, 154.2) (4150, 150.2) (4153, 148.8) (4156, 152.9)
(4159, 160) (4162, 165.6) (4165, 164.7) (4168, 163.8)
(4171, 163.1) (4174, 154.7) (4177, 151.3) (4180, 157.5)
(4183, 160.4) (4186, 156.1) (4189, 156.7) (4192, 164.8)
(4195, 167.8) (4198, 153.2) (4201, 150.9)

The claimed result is 3.6 AA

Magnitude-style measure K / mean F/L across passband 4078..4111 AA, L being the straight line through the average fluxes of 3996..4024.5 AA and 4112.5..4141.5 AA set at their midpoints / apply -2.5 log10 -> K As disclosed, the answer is 0.09 mag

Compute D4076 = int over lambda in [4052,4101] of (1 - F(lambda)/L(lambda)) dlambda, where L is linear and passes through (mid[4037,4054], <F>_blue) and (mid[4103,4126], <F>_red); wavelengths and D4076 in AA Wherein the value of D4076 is 1.2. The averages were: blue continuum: 164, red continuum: 151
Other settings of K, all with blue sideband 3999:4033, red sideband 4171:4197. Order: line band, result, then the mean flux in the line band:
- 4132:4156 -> 0.02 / 157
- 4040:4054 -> -0.01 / 164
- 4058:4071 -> 0.04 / 156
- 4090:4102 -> 0.17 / 137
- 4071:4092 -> 0.03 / 156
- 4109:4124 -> 0.05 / 153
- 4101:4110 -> 0.13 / 143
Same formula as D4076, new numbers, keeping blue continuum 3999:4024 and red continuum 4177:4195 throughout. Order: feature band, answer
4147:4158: 0.6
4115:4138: 0.8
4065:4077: 0.3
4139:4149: 0.3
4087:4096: 0.8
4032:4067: 0.3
